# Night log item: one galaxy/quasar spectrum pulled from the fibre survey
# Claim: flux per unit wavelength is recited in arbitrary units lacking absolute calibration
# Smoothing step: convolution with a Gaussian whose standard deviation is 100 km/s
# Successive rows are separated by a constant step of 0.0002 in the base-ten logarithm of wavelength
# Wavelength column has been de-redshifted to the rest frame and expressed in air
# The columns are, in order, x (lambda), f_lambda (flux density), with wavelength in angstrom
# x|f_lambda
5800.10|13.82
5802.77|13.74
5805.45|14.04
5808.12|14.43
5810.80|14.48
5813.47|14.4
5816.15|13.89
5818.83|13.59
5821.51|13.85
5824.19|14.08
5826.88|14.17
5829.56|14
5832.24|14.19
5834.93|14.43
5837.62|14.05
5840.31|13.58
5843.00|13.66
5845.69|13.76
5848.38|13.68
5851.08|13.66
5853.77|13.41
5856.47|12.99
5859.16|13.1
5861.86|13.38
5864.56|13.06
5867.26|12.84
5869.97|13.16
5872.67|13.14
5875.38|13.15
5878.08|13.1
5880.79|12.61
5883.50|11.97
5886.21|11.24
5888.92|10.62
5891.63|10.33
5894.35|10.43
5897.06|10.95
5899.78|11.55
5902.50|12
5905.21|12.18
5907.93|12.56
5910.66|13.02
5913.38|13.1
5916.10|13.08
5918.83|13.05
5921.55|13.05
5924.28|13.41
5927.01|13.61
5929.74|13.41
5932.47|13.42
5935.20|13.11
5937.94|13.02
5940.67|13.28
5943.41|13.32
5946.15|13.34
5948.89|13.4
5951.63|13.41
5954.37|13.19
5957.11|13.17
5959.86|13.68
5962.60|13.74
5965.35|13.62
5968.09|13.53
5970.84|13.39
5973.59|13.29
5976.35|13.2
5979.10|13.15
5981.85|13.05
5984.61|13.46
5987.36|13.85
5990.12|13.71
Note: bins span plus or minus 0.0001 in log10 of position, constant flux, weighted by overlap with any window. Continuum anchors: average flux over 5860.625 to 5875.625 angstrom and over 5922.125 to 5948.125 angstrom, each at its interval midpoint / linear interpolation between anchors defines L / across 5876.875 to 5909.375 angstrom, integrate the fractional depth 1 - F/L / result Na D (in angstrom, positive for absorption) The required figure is 3.85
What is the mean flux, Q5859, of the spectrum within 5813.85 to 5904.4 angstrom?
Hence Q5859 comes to 13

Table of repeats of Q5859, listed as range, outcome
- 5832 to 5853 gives 13.8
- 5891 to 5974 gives 12.9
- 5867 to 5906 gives 11.9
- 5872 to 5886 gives 12.6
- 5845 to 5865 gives 13.4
